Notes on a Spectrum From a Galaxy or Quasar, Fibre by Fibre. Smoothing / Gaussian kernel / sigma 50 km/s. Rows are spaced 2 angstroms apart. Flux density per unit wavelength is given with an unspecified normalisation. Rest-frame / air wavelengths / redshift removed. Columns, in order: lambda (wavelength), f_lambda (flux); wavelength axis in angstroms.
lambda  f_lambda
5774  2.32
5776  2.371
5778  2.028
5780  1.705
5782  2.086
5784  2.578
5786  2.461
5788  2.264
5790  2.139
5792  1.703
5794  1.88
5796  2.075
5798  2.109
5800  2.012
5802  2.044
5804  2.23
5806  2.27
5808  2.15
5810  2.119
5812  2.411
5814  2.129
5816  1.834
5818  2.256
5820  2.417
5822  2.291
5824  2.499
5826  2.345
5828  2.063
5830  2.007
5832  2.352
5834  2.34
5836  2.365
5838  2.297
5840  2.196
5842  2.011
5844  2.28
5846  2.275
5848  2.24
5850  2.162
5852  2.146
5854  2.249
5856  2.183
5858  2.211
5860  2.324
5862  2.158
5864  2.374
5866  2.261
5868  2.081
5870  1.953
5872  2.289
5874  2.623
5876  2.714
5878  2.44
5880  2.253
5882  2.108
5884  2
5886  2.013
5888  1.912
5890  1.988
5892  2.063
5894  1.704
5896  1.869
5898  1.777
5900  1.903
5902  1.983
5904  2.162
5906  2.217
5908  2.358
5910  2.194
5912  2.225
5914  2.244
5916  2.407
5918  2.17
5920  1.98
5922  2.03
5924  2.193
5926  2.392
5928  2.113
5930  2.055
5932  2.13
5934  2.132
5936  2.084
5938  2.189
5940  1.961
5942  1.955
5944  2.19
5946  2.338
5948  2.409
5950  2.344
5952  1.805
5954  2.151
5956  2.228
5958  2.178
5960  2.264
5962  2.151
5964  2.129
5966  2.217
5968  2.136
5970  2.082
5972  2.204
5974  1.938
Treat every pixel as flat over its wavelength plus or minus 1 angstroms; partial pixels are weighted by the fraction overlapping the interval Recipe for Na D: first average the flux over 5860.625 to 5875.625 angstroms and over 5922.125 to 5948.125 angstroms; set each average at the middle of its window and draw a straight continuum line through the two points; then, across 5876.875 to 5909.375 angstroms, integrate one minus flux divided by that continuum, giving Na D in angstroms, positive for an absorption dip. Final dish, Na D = 2.6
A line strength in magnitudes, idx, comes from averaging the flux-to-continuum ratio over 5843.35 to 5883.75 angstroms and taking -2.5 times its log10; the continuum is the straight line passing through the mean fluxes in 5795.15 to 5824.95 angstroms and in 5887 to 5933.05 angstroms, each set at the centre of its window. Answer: -0.06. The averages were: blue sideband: 2.19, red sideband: 2.09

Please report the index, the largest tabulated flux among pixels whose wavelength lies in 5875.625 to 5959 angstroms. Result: 2.714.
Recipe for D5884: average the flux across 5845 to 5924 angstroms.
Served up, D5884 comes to 2.16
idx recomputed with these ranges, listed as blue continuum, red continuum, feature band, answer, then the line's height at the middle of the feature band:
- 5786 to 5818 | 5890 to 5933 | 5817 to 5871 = -0.065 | 2.11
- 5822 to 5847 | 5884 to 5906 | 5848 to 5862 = -0.029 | 2.15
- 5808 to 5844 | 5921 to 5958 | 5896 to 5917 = 0.020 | 2.17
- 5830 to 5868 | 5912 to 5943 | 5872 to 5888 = -0.041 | 2.2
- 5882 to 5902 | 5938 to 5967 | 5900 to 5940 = -0.064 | 2.04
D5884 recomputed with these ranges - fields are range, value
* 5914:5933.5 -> 2.17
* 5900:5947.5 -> 2.16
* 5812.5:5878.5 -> 2.25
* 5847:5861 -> 2.22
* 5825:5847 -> 2.23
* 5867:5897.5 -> 2.13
